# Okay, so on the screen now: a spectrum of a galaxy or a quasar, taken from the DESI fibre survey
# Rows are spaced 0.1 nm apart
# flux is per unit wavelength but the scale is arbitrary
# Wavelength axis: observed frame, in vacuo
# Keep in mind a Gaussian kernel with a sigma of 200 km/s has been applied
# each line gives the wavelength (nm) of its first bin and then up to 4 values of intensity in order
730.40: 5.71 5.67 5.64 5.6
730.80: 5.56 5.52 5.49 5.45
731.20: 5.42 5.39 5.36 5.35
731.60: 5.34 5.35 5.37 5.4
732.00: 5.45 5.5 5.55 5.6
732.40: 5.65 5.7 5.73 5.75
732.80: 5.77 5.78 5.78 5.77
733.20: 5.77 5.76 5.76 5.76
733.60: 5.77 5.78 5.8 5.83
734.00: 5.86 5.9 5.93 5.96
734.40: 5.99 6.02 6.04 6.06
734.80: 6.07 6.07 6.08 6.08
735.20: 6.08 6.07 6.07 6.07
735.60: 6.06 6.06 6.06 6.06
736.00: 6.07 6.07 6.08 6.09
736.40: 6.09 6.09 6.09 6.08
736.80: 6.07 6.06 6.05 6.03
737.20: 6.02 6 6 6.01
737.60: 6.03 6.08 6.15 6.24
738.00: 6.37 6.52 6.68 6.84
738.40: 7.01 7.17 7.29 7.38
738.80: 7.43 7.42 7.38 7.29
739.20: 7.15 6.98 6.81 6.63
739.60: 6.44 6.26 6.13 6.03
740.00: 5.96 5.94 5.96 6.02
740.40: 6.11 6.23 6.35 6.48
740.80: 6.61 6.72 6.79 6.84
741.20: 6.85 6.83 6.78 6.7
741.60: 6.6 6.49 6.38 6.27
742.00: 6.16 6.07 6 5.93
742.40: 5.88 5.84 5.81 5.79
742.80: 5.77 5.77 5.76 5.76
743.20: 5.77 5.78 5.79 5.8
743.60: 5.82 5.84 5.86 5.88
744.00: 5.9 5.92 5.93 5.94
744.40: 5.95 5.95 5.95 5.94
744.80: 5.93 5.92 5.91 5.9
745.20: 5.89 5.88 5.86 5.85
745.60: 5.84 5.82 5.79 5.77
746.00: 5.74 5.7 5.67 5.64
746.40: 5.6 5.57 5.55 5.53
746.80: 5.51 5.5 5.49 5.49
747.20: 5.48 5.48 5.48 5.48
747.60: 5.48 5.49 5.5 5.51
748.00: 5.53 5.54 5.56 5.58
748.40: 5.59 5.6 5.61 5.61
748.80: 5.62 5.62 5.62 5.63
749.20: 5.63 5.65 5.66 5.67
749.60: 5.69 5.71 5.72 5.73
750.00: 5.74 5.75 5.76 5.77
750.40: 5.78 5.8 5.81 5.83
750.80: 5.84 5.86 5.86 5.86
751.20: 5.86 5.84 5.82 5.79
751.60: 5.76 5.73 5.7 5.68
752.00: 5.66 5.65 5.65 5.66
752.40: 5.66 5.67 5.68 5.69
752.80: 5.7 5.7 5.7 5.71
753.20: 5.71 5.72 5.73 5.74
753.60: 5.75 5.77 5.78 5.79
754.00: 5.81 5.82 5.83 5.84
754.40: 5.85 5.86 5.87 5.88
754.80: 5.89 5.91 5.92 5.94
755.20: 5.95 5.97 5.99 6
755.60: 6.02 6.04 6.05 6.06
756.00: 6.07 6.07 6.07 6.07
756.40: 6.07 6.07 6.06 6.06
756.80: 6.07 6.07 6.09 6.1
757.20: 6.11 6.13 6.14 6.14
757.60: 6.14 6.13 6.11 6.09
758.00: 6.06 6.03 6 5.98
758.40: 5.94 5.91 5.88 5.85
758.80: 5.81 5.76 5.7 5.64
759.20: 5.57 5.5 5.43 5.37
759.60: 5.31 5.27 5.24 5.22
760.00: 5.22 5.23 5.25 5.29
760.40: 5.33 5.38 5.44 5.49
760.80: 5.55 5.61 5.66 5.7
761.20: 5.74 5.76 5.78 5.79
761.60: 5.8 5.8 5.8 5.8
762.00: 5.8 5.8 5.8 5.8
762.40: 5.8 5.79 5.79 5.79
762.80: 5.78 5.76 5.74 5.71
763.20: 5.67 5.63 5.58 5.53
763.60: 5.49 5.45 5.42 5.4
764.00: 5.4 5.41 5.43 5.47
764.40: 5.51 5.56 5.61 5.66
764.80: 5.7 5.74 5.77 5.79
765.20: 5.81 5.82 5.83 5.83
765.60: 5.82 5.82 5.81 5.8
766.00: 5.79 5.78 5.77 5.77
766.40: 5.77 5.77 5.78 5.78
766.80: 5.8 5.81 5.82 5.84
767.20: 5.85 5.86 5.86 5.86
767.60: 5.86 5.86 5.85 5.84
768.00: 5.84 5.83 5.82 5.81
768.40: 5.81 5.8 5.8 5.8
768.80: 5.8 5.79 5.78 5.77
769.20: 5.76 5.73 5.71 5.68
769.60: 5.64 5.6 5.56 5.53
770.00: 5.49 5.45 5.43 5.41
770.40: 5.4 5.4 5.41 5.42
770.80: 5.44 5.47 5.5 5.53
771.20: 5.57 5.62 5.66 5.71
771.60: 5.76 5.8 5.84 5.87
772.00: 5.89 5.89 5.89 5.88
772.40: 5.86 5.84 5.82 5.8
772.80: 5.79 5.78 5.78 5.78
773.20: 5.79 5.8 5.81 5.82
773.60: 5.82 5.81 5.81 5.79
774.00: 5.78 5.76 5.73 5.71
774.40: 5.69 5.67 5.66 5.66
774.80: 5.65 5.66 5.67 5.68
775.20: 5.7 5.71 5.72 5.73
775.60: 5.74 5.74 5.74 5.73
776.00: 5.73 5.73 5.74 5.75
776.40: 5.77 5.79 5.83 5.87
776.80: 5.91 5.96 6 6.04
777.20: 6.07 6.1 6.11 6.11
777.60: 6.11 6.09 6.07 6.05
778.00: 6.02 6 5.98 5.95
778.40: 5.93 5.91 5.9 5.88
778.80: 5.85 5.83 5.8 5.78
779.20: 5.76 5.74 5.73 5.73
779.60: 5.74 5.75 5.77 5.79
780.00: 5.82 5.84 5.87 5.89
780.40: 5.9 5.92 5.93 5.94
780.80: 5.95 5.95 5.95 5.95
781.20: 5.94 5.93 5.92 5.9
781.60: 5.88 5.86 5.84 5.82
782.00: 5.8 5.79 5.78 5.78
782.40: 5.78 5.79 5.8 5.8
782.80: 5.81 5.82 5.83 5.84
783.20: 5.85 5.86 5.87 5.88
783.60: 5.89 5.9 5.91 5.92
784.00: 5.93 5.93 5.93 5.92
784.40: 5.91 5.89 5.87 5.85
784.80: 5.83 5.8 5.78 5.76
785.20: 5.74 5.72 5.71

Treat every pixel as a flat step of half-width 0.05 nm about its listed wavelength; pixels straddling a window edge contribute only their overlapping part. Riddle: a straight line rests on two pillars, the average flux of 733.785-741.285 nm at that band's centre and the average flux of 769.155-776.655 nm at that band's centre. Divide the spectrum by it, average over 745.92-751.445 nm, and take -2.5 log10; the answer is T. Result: 0.09 mag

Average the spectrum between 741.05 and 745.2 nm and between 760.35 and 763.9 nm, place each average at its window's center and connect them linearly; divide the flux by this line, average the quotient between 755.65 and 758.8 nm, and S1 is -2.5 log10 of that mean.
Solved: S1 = -0.05 mag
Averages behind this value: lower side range 6.05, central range 6.05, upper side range 5.67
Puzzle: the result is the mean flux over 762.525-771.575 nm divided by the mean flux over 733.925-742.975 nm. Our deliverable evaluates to 0.90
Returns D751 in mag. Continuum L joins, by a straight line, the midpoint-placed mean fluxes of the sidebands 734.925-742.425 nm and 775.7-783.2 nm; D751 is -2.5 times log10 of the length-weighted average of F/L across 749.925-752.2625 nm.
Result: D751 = 0.08 mag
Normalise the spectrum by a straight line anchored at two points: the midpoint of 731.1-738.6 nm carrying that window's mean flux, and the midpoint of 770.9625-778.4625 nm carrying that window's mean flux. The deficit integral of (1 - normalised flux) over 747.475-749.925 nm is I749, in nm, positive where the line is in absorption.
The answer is 0.13 nm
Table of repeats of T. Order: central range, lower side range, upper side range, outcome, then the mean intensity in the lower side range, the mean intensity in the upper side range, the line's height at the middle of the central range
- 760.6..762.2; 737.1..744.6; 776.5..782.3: 0.07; 6.31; 5.9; 6.09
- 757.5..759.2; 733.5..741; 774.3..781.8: 0.02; 6.28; 5.85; 6.06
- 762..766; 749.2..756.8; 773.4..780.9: 0.03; 5.82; 5.84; 5.83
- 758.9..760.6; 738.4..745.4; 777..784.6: 0.13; 6.27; 5.89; 6.1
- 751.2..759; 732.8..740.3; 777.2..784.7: 0.03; 6.22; 5.89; 6.08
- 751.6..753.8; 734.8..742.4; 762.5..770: 0.06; 6.37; 5.72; 6.04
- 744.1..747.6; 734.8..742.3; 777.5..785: 0.10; 6.38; 5.88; 6.29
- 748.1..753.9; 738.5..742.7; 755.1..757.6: 0.09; 6.52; 6.06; 6.22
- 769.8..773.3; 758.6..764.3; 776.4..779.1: 0.03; 5.59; 5.96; 5.82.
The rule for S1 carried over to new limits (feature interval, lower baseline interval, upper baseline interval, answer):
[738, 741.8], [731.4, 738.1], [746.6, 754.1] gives -0.15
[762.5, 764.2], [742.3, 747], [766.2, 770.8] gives 0.03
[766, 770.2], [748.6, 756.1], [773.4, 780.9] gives 0.01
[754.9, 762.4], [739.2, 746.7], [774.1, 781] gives 0.03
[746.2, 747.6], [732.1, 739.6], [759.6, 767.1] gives 0.08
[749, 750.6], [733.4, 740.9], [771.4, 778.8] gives 0.08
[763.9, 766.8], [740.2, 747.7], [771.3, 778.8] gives 0.03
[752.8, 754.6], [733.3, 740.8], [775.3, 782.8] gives 0.06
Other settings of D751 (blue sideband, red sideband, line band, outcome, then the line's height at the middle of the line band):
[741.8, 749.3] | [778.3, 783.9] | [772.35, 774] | 0.00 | 5.83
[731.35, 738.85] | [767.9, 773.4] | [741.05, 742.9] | -0.06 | 5.95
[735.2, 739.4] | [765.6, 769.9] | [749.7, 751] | 0.07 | 6.14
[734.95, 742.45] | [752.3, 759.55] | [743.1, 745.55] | 0.06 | 6.22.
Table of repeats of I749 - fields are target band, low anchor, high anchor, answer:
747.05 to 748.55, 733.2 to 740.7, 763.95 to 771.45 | 0.13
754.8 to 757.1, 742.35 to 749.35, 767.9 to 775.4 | -0.13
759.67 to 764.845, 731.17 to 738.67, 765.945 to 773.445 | 0.17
